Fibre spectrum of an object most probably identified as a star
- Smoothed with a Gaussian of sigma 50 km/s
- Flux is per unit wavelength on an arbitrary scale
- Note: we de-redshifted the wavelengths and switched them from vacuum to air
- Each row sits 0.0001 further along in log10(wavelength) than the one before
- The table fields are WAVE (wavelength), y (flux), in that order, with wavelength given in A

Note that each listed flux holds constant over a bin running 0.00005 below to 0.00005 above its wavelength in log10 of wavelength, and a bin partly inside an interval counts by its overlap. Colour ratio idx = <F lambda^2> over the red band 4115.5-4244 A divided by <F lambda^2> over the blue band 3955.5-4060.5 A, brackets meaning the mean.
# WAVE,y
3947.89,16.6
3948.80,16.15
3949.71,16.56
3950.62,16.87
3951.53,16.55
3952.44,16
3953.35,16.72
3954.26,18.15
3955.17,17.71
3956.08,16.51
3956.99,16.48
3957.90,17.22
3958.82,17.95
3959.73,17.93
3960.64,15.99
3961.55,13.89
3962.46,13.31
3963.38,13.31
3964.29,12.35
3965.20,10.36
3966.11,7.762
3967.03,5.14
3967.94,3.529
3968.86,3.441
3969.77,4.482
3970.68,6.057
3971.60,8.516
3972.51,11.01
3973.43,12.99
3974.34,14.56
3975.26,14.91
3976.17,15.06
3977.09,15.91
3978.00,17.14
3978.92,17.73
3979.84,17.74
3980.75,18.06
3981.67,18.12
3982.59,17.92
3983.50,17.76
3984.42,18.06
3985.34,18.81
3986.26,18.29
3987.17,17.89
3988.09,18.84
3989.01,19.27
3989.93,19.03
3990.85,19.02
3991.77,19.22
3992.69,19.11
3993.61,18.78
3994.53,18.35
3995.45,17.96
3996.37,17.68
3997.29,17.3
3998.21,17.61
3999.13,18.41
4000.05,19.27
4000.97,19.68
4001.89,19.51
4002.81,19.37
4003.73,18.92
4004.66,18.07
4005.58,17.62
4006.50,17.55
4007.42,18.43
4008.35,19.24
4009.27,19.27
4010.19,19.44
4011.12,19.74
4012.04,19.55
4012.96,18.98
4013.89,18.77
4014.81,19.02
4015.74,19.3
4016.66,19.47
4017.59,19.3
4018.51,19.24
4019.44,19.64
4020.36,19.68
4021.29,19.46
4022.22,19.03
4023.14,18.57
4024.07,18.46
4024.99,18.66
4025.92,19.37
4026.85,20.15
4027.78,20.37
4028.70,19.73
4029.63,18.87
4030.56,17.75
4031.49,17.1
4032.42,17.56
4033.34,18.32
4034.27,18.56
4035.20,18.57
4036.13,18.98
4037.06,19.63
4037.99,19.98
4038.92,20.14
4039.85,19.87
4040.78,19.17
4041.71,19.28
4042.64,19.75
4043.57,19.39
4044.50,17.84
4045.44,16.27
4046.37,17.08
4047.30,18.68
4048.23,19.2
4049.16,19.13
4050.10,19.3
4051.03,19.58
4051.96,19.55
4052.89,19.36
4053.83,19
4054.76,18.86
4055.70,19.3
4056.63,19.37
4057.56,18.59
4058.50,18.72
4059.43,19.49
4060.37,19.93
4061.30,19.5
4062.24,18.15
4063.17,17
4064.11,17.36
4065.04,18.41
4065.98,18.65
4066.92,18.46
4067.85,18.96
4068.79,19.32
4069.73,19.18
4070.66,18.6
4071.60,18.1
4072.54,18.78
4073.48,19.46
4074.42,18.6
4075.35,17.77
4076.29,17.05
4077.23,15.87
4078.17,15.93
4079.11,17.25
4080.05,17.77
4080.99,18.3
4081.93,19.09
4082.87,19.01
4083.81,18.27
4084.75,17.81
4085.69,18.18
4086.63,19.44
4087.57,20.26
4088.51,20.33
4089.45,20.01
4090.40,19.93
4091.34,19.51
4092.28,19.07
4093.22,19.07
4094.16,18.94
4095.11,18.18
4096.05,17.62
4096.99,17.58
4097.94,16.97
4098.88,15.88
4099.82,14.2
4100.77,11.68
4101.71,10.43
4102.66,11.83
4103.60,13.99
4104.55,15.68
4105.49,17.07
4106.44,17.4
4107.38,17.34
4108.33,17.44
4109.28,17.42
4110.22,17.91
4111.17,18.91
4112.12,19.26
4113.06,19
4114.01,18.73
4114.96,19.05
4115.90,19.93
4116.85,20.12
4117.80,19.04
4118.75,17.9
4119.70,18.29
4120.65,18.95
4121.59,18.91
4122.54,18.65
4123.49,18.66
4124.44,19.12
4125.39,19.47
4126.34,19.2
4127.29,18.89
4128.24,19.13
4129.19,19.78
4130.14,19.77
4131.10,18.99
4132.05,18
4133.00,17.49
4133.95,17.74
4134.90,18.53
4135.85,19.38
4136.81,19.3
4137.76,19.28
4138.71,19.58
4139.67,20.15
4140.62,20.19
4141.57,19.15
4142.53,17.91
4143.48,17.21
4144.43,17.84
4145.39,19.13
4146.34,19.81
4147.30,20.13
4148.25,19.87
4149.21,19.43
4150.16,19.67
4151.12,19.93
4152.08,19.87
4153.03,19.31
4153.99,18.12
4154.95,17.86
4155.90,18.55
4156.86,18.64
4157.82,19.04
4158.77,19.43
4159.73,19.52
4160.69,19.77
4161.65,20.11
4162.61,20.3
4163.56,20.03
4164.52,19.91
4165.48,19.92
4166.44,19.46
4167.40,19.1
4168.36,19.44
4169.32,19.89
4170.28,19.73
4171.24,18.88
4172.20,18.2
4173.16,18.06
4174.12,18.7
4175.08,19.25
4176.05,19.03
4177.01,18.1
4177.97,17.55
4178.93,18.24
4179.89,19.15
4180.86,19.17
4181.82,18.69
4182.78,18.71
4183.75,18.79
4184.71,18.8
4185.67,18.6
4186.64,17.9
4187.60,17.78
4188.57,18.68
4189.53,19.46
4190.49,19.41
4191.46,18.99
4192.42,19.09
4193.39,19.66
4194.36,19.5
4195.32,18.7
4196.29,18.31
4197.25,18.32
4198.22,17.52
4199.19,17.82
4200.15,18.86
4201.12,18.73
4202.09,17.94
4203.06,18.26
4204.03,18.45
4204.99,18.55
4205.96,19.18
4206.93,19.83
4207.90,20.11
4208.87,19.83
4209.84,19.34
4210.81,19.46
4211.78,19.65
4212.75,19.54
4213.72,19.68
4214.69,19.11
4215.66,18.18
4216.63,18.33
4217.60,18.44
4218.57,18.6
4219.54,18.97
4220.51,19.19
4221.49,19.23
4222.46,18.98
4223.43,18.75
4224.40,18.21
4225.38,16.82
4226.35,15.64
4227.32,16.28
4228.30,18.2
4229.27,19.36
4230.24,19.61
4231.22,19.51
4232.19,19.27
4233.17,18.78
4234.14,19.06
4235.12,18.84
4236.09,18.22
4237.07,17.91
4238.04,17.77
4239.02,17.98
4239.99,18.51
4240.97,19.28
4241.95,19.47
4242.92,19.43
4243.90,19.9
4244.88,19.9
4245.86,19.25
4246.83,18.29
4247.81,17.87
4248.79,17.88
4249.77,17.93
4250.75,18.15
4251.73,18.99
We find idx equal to 1.18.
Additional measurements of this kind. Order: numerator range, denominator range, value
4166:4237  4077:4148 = 1.08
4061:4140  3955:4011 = 1.21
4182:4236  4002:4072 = 1.08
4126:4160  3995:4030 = 1.07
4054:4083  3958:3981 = 1.56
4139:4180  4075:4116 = 1.13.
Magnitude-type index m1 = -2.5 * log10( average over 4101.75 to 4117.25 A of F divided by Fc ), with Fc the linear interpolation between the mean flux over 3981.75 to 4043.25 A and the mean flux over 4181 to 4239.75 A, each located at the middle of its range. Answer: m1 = 0.09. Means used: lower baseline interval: 18.9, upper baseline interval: 18.7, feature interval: 17.4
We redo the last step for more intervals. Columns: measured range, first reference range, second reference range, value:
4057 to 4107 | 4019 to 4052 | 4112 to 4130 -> 0.07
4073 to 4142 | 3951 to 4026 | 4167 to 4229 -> -0.02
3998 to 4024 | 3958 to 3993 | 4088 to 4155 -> -0.23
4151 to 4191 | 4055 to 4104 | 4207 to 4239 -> -0.03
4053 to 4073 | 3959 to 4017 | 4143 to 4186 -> -0.08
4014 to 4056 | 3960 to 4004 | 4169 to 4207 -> -0.17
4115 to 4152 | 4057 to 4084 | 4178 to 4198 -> -0.03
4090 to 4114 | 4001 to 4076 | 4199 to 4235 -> 0.12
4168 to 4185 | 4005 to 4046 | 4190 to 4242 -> 0.00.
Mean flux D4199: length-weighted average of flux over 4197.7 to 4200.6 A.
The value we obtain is 18.1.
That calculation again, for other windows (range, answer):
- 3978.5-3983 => 17.9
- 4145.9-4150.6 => 19.8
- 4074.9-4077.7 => 16.9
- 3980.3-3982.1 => 18.1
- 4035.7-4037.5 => 19.3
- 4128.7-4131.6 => 19.5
